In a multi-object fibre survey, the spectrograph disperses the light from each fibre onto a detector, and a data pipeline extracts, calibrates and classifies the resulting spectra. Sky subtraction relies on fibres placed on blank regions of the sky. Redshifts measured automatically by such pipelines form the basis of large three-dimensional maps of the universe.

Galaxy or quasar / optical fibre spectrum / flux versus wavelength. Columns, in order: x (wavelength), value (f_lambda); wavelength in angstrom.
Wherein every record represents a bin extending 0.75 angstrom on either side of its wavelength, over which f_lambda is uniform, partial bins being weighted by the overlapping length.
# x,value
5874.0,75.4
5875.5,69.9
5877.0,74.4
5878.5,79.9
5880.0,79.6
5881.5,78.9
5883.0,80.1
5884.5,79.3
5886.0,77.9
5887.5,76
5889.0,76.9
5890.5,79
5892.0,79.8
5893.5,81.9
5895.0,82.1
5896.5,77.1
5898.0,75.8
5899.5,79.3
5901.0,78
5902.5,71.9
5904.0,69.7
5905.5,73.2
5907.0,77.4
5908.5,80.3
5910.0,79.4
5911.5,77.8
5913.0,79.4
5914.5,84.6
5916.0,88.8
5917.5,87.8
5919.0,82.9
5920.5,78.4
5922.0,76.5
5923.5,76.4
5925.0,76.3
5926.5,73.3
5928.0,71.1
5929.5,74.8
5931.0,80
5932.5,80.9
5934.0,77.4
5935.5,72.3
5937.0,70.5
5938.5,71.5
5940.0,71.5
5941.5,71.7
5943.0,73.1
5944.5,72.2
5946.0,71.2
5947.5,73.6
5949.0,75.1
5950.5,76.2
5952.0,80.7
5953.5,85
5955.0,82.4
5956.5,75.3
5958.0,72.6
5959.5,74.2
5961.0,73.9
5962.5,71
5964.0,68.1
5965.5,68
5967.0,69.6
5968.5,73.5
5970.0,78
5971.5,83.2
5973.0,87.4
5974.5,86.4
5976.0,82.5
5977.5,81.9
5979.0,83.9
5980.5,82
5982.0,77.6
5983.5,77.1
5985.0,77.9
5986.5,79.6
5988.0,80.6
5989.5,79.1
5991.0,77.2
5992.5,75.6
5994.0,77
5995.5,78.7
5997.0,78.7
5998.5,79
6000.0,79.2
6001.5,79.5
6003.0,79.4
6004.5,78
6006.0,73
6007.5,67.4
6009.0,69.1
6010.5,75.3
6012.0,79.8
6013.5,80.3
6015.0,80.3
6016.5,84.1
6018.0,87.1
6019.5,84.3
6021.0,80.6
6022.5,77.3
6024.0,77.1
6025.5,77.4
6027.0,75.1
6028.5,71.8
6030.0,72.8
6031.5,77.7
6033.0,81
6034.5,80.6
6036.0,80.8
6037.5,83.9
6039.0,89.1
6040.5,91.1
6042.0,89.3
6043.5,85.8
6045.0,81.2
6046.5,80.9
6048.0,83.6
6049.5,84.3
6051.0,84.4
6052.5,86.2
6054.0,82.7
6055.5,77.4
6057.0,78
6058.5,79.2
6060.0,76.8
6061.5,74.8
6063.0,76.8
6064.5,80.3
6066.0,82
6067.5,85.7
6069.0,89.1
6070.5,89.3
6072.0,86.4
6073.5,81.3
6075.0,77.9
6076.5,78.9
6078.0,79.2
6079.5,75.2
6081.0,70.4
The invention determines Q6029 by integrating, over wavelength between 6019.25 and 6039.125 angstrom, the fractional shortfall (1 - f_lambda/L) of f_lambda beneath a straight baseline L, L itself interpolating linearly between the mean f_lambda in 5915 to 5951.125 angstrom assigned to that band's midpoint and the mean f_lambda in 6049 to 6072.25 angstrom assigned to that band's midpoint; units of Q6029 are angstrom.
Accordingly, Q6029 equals 0.4 angstrom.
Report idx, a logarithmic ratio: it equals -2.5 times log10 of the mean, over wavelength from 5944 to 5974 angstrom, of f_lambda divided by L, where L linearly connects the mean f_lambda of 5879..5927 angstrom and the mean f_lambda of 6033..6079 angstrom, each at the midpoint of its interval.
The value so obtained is 0.06 mag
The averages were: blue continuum 78.7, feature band 75.7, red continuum 82.5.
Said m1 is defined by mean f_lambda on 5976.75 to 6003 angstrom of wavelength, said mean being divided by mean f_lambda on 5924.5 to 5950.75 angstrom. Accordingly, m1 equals 1.1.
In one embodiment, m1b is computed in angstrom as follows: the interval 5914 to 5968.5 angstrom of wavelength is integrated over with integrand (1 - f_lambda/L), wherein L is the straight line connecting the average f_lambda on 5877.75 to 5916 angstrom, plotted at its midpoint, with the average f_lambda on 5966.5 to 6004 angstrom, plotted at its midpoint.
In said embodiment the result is 2.21 angstrom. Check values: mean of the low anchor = 78.4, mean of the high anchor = 79.4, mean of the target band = 75.7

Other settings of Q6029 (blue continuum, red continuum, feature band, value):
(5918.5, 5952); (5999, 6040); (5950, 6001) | -0.88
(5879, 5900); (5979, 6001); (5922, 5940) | 0.89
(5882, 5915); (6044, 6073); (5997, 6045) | 0.91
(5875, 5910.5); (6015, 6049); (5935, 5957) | 1.16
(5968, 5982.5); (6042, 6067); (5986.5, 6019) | 1.40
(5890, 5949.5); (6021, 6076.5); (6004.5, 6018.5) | 0.49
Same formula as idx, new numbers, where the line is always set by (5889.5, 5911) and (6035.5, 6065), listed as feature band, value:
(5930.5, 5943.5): 0.06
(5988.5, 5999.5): 0.03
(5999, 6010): 0.08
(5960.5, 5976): 0.05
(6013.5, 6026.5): 0.01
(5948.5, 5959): 0.01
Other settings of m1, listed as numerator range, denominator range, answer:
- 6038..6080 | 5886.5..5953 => 1.07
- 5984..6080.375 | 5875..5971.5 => 1.05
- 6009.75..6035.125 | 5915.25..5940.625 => 1.02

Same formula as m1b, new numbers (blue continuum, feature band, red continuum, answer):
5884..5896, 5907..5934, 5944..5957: -0.4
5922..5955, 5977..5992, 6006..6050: -0.4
